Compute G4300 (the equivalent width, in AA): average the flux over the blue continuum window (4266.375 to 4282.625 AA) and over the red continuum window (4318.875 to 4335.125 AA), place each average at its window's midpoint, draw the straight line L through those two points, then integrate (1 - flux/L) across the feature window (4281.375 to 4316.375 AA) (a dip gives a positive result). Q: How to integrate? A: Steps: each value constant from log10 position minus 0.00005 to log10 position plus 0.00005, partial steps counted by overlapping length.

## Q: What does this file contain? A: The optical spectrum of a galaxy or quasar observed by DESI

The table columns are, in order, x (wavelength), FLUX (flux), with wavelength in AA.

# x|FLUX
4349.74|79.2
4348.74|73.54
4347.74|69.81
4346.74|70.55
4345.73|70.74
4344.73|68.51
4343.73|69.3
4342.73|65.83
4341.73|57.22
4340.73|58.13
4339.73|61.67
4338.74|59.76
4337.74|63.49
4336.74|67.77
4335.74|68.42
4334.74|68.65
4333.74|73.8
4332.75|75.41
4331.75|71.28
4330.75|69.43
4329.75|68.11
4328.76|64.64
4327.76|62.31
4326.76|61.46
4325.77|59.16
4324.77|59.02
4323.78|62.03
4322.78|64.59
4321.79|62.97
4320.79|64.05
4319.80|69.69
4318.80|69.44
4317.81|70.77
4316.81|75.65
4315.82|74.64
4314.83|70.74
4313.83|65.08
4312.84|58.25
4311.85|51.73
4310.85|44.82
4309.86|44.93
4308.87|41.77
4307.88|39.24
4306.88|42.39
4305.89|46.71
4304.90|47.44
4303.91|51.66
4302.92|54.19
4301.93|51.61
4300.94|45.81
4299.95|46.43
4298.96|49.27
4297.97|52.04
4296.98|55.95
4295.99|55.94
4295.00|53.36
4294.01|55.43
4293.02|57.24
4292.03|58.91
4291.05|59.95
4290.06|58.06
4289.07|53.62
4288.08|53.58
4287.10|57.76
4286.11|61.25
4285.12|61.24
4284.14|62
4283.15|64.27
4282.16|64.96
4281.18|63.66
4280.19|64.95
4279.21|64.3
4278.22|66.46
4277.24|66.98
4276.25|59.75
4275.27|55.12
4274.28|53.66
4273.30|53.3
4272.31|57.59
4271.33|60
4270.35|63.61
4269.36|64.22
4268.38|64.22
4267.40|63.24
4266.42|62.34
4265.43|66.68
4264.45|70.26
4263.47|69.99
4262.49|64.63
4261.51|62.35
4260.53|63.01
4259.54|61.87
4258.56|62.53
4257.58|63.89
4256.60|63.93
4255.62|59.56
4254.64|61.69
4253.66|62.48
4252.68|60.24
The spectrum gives 4.9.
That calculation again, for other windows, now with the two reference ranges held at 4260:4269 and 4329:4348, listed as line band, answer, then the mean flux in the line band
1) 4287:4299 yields 1.9 AA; 55.6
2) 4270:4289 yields 1.4 AA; 60.6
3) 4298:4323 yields 3.9 AA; 56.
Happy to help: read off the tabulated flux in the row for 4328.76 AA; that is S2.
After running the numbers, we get 64.64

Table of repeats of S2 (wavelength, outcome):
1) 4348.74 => 73.54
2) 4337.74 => 63.49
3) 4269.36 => 64.22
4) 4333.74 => 73.8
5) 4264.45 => 70.26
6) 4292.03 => 58.91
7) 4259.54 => 61.87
